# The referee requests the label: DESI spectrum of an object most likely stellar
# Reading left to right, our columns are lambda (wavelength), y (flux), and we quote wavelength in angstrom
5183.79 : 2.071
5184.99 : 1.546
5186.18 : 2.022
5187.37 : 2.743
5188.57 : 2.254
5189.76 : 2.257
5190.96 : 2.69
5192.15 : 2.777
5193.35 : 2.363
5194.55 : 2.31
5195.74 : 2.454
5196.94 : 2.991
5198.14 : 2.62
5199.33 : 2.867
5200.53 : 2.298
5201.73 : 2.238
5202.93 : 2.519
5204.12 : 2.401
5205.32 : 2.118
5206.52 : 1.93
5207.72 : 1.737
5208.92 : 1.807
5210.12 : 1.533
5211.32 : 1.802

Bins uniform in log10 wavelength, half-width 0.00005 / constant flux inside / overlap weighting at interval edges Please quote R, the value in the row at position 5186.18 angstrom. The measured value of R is 2.022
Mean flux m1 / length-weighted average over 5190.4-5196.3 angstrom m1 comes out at 2.52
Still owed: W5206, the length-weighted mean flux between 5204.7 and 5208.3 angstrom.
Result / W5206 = 1.93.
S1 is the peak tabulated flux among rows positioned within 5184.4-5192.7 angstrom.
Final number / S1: 2.777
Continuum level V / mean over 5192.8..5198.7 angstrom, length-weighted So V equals 2.55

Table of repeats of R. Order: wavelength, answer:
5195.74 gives 2.454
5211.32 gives 1.802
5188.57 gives 2.254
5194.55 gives 2.31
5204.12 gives 2.401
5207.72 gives 1.737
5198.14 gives 2.62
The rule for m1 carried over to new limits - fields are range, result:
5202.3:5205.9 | 2.35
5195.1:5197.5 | 2.71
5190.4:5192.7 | 2.74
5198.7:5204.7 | 2.47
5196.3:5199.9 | 2.82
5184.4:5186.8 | 1.8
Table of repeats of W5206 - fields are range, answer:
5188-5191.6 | 2.41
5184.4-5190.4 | 2.17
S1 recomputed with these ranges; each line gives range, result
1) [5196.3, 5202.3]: 2.991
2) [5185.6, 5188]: 2.743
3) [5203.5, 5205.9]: 2.401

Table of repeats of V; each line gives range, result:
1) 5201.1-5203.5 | 2.37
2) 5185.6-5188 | 2.38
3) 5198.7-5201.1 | 2.59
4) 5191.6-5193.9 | 2.57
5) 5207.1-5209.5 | 1.77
